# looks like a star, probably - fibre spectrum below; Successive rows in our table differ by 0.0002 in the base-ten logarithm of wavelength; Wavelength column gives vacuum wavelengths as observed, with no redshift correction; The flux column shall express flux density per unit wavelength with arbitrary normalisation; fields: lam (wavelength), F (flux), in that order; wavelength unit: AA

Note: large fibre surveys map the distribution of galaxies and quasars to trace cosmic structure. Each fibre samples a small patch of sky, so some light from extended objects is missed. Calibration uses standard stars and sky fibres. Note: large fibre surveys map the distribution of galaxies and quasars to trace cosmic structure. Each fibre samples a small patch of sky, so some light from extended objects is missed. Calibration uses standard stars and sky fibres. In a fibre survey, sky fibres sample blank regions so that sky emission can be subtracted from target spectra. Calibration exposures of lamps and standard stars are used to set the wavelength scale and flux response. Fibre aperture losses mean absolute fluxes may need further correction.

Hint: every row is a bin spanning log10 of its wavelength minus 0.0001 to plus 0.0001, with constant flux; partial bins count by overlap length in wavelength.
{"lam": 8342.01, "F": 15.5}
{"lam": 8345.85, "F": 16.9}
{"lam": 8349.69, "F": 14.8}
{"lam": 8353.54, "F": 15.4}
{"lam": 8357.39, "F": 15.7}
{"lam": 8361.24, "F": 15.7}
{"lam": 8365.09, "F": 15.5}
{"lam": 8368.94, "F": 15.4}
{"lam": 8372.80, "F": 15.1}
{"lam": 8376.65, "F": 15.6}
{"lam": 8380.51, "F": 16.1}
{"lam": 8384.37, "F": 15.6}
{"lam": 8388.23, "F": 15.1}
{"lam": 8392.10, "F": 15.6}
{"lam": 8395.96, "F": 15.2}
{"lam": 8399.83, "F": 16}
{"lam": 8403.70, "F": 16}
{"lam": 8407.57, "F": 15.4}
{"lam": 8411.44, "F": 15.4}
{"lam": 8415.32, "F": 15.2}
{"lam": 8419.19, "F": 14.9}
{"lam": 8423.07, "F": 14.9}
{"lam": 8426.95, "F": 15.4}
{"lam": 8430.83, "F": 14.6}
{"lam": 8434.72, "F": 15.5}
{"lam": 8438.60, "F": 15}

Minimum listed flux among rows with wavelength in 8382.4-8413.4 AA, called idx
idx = 15.1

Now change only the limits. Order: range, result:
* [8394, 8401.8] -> 15.2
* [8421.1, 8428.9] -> 14.9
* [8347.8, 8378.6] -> 14.8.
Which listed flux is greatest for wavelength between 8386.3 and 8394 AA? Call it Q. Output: 15.6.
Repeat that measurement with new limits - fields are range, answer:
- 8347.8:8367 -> 15.7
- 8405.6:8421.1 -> 15.4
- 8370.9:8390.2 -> 16.1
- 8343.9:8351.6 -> 16.9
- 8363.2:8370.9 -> 15.5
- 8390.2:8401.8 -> 16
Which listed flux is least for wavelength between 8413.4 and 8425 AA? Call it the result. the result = 14.9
